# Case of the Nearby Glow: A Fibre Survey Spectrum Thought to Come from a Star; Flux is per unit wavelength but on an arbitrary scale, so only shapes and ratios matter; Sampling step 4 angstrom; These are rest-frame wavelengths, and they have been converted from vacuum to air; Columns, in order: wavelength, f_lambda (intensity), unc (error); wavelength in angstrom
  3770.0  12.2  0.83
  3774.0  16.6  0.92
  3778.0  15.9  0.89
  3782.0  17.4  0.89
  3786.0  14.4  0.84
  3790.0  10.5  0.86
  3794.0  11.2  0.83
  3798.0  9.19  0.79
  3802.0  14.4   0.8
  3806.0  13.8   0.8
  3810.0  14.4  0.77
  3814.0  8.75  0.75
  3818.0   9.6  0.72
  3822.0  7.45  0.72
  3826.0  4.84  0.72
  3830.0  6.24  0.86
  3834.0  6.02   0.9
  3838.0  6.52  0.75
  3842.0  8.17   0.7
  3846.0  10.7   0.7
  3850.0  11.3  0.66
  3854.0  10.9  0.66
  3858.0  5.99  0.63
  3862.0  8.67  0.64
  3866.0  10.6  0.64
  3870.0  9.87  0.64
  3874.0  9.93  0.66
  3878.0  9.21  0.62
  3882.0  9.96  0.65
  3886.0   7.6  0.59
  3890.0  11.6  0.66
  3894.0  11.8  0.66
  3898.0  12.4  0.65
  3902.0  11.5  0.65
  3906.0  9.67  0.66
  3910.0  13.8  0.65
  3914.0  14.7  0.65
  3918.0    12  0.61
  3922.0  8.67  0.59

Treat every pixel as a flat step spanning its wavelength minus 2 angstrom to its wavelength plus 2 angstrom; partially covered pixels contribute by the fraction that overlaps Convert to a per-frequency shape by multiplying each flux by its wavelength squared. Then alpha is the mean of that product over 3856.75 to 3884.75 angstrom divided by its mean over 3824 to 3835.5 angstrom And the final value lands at 1.66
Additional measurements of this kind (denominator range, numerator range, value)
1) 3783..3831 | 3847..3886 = 0.93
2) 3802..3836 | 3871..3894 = 1.11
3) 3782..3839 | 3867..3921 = 1.14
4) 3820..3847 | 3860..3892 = 1.41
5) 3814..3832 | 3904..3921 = 1.79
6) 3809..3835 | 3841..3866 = 1.20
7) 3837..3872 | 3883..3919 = 1.28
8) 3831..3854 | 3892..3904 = 1.42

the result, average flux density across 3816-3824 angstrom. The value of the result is 8.53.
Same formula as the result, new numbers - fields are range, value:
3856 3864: 7.33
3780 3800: 12.5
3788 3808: 11.8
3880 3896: 10.2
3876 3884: 9.59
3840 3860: 9.41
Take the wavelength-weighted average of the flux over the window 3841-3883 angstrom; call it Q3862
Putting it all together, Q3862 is 9.6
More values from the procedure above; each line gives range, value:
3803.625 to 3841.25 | 8.67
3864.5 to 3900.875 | 10.4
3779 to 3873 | 10.1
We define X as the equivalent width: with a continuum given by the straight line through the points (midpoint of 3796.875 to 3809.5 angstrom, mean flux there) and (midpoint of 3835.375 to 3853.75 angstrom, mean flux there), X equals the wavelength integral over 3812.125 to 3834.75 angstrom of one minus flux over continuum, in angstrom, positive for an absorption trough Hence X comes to 8.05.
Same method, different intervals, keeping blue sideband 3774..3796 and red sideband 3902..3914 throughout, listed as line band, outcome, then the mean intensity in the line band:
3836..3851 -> 4.73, 9.03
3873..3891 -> 4.37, 9.54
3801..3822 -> 3.21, 11.6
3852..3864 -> 4.12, 8.52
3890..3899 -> 0.32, 12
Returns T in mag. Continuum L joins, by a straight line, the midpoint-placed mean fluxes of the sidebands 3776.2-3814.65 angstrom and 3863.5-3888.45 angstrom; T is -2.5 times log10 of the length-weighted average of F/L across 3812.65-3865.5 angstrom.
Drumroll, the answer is 0.33 mag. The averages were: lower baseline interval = 13.1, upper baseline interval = 9.55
